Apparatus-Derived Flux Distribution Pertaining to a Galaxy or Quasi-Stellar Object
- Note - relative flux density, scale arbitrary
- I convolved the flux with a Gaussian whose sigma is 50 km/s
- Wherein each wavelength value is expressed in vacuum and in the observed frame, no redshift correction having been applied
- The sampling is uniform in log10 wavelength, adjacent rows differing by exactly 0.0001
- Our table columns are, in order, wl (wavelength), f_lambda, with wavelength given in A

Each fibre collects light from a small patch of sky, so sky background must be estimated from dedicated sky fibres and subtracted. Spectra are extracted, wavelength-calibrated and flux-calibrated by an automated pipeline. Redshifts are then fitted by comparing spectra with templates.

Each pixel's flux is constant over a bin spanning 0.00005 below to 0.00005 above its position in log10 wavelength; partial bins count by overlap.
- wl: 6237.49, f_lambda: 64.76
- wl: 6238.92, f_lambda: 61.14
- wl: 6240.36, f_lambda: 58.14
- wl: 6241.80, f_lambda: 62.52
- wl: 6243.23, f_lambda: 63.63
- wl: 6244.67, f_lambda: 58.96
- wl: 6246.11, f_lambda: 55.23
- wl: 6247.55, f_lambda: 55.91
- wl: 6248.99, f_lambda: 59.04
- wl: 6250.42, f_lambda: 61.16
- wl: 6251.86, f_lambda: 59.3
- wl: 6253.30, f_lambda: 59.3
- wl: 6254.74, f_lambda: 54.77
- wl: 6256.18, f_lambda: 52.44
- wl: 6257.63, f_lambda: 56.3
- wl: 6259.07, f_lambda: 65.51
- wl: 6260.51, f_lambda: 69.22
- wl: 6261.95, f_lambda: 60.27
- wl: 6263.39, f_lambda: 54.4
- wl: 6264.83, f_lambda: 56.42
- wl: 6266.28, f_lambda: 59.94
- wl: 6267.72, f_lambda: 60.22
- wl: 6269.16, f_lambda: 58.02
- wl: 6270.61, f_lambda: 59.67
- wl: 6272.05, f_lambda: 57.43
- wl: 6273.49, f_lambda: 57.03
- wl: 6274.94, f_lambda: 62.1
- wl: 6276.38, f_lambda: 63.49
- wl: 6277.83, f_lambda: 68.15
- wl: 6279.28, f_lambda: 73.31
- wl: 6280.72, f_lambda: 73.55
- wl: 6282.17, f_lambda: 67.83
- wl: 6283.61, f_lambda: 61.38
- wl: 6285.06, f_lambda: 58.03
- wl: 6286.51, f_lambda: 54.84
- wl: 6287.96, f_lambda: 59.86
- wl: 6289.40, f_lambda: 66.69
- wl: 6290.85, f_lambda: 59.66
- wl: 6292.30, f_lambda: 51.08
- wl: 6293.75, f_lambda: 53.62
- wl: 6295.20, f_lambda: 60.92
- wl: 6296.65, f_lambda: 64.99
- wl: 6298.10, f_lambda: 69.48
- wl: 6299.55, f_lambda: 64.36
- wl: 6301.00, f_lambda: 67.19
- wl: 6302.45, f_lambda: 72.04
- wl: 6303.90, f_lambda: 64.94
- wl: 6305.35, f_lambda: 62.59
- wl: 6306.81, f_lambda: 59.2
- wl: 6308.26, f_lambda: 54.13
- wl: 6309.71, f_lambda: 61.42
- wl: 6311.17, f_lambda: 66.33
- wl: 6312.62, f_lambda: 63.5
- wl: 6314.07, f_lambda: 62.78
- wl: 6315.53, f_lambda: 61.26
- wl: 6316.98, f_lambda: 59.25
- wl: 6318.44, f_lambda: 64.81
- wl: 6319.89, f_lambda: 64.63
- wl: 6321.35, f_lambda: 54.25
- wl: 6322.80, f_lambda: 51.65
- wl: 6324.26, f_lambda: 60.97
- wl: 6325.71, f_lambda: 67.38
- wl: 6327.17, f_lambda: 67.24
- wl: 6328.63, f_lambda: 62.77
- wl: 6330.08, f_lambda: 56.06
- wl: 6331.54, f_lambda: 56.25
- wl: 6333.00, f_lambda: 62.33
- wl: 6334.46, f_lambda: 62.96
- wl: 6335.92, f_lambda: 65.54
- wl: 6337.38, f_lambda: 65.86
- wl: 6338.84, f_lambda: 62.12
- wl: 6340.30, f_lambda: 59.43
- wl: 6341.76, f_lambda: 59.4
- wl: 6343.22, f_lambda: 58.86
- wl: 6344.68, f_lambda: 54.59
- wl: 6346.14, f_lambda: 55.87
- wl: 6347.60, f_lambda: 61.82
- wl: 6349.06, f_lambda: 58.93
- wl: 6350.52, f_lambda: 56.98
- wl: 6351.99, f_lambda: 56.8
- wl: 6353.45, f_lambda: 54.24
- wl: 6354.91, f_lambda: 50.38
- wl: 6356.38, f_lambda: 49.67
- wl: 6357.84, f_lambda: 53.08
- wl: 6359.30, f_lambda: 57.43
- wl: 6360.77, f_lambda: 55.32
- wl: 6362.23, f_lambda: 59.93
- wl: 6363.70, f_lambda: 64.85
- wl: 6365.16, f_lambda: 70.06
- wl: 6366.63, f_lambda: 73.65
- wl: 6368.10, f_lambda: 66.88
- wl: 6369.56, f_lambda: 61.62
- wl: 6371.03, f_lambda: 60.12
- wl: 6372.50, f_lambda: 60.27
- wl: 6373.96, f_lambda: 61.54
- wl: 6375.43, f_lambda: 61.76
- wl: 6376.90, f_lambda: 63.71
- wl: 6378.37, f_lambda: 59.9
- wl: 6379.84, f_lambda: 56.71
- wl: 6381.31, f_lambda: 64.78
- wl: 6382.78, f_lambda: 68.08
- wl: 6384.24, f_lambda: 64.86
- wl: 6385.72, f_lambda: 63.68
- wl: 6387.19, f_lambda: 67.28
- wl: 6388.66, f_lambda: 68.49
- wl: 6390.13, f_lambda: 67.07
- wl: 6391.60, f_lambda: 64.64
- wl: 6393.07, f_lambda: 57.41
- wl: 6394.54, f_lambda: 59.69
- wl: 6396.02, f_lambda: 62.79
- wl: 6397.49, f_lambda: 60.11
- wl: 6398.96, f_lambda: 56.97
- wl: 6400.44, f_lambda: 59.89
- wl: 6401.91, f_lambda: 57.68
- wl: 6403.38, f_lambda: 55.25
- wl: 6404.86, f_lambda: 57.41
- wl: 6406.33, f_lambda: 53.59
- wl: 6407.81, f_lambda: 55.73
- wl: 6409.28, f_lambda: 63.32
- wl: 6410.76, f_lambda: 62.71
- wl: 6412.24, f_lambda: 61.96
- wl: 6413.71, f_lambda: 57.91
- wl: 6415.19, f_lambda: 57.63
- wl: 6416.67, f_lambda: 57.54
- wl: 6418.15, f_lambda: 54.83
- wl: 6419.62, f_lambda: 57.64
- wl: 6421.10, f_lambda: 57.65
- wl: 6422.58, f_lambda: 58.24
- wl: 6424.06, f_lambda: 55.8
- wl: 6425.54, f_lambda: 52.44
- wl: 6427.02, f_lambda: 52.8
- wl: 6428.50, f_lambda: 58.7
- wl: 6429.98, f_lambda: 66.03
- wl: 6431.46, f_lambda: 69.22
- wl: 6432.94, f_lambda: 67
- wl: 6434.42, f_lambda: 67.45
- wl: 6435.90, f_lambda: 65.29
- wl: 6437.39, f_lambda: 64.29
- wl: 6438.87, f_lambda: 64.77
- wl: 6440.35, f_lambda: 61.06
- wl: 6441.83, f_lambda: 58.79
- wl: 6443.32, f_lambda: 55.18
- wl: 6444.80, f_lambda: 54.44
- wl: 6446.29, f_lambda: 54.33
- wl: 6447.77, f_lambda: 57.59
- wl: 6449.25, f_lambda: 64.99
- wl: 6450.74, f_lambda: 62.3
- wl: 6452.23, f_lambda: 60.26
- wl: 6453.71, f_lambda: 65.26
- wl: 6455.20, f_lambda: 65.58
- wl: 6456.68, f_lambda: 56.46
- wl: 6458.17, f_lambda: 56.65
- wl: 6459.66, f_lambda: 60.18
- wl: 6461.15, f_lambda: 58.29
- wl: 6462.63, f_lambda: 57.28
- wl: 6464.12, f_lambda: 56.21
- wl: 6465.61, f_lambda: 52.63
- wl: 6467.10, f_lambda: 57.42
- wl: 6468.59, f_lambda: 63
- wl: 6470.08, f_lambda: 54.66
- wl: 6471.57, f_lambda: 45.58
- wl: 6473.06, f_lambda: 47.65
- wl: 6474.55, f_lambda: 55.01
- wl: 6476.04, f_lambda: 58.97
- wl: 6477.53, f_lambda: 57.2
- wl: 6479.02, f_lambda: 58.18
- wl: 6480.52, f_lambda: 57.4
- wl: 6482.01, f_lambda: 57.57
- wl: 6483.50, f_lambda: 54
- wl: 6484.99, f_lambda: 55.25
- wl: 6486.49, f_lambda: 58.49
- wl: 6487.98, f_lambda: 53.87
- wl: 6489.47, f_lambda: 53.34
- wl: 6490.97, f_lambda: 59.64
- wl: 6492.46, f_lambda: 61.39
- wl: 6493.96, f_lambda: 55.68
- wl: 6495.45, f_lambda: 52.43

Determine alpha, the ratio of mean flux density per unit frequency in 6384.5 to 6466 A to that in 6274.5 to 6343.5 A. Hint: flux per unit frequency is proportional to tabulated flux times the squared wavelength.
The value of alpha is 1.00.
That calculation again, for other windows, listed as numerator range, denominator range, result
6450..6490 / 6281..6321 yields 0.97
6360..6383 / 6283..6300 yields 1.07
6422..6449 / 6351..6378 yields 1.03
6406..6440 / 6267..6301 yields 1.01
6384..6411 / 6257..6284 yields 1.02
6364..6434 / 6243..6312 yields 1.04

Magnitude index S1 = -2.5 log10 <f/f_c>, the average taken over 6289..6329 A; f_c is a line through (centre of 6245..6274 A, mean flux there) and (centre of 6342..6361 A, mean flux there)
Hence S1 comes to -0.09 mag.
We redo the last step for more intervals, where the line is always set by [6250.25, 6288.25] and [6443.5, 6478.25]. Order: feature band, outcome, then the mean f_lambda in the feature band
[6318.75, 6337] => -0.02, 61.2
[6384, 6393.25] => -0.11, 65.2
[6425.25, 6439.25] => -0.09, 63.1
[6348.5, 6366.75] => 0.02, 58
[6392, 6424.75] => 0.00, 58.3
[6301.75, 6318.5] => -0.04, 62.6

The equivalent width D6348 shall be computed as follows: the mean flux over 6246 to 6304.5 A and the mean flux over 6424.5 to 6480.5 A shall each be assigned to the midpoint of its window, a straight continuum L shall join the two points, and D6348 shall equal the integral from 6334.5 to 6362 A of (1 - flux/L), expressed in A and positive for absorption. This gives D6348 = 1.2 A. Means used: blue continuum 61.3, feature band 57.8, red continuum 59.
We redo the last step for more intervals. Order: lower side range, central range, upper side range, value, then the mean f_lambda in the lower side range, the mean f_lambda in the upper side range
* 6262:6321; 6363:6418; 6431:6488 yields -1.5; 61.9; 58.7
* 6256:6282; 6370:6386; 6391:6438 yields -0.5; 61.8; 59.6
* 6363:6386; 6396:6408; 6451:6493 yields 0.9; 63.9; 57.1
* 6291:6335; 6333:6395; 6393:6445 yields -0.5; 61.6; 59.5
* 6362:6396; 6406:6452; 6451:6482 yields 0.2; 63.8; 57.3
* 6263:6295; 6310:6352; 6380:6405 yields 0.4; 60.8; 62.1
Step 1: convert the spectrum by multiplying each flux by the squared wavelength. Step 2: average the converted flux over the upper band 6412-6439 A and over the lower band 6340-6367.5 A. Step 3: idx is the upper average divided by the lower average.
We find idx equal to 1.05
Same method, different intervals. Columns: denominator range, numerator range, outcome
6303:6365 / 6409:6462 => 1.04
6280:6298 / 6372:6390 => 1.07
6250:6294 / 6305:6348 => 1.02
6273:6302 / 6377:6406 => 1.01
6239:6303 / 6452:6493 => 0.99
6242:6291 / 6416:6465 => 1.04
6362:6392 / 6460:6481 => 0.89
